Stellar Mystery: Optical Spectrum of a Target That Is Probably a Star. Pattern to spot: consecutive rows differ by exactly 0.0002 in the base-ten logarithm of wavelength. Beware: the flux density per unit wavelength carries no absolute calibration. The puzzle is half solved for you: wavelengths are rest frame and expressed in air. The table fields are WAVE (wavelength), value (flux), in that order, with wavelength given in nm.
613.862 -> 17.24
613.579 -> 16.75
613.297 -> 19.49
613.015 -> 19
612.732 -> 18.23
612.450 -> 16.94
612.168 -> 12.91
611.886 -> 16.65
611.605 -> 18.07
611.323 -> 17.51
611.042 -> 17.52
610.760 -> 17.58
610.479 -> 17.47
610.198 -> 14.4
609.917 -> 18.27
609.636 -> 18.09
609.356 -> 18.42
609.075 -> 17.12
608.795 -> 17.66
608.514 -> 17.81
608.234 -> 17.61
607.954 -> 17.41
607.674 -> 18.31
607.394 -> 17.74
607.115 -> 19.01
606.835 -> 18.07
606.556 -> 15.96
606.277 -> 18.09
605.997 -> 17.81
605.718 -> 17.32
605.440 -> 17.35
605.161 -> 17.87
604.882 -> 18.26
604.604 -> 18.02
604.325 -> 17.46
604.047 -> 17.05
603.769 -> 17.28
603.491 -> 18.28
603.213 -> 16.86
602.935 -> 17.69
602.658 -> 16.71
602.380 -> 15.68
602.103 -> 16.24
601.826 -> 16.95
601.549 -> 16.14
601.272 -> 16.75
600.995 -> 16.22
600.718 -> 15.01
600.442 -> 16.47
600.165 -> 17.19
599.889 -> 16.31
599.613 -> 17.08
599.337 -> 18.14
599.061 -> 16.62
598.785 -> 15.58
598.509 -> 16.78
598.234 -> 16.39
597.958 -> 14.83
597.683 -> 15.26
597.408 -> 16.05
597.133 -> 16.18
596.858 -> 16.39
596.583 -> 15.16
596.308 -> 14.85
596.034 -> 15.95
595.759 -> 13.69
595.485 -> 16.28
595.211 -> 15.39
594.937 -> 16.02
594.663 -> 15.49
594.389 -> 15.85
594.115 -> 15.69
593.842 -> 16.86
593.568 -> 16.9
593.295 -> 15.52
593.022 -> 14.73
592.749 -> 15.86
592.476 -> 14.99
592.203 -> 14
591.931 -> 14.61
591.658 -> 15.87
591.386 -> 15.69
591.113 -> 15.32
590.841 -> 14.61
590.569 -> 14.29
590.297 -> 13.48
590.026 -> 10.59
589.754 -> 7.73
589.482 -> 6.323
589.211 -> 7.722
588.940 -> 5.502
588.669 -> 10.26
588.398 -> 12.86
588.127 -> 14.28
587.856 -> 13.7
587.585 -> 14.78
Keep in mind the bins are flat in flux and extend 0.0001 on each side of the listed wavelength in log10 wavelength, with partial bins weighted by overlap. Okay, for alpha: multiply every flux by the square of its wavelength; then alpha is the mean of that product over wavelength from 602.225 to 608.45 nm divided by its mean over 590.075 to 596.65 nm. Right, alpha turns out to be 1.2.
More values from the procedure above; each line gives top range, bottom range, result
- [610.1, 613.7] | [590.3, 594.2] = 1.20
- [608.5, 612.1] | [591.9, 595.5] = 1.17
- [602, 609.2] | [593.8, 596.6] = 1.17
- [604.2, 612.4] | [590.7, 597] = 1.18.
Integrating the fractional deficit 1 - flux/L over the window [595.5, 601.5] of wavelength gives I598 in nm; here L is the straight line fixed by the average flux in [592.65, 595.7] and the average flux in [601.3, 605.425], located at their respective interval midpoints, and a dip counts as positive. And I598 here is 0.149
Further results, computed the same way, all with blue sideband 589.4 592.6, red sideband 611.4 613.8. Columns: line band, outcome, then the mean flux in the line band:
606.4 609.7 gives -0.27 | 17.8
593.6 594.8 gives -0.19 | 16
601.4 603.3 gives -0.15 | 16.6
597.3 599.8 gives -0.28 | 16.3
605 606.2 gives -0.13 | 17.6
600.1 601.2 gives -0.08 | 16.2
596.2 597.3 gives -0.11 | 15.7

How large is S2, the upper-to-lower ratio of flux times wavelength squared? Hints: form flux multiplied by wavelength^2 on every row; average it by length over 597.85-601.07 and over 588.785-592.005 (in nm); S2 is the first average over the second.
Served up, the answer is 1.44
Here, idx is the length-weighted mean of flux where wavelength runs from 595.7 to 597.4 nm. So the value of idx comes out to 15.5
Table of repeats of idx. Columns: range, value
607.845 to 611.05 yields 17.4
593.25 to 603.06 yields 16.1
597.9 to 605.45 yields 16.8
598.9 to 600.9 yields 16.7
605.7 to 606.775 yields 17.3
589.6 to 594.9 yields 14.6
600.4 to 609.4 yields 17.3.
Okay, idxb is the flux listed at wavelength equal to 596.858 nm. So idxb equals 16.39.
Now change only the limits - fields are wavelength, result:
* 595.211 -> 15.39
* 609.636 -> 18.09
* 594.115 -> 15.69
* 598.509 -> 16.78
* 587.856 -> 13.7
